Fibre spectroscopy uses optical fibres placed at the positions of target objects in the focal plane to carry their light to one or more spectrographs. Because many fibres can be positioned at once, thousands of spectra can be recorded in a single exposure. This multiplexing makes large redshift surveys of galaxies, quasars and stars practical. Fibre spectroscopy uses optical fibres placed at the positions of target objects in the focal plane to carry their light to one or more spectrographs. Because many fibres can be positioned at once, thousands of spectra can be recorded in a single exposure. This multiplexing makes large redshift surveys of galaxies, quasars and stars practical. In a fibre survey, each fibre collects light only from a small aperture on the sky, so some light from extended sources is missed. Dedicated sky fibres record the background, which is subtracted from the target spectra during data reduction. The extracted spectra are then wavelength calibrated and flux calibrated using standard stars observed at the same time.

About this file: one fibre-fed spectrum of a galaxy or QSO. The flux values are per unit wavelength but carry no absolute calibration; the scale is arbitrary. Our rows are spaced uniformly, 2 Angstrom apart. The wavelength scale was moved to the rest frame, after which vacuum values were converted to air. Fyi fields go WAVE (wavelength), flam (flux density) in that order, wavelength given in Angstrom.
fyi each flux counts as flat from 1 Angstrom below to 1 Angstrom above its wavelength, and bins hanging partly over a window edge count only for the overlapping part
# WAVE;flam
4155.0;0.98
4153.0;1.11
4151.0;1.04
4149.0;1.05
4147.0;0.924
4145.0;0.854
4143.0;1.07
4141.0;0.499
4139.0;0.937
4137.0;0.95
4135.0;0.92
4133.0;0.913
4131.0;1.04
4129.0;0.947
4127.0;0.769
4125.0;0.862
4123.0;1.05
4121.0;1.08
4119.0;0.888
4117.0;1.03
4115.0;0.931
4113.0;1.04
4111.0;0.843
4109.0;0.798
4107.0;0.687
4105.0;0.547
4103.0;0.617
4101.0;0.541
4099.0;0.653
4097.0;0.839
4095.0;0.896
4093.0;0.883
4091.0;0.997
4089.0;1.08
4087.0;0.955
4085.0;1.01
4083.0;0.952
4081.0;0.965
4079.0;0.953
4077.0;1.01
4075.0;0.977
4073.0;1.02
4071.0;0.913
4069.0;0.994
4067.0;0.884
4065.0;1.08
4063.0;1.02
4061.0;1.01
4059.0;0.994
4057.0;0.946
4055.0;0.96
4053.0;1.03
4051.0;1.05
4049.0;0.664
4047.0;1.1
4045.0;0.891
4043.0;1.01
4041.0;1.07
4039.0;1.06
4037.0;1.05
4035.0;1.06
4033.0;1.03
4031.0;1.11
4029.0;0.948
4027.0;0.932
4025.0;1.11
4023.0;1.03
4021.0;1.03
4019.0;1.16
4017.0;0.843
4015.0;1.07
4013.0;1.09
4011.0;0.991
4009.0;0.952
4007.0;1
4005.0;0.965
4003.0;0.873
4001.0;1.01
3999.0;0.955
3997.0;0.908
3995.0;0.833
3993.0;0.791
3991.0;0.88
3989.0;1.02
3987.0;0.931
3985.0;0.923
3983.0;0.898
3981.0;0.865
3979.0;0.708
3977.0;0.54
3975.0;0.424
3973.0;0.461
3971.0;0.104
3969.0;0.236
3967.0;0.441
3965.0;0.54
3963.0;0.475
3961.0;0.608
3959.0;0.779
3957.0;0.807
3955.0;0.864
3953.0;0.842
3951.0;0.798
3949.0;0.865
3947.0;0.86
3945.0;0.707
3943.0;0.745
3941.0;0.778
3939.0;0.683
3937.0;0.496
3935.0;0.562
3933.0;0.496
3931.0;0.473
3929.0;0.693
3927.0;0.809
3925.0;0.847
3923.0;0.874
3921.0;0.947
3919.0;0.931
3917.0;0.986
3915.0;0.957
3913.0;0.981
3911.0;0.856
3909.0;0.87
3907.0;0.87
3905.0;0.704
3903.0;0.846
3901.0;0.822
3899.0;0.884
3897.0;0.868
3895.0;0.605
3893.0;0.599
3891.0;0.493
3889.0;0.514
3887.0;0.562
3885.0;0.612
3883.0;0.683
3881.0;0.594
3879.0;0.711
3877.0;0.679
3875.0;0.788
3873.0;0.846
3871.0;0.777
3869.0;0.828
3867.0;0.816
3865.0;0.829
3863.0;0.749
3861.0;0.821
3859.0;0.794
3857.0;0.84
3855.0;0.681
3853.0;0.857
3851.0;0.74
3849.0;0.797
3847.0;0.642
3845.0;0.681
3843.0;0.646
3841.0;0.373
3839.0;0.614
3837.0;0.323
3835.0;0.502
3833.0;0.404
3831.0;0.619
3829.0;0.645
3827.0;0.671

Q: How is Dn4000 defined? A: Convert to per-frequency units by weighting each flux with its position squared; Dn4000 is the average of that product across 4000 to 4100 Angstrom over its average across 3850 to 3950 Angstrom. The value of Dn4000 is 1.4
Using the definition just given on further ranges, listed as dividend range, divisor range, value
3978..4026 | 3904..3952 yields 1.26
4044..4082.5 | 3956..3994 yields 1.55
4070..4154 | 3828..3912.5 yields 1.46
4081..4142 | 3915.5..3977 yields 1.41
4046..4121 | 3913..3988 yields 1.39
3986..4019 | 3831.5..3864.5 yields 1.57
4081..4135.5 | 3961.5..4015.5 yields 1.21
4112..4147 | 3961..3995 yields 1.55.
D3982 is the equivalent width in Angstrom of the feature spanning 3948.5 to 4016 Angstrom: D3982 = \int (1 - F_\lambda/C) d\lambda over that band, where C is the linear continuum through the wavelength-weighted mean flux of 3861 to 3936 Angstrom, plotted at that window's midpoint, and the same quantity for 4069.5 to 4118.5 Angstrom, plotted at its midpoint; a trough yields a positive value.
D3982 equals 2.9 Angstrom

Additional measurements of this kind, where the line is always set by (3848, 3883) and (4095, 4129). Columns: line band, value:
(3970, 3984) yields 4.0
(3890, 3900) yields 1.1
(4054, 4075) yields -4.2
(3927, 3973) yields 9.3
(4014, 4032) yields -4.9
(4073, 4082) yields -1.8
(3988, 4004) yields -2.1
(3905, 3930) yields -3.0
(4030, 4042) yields -3.7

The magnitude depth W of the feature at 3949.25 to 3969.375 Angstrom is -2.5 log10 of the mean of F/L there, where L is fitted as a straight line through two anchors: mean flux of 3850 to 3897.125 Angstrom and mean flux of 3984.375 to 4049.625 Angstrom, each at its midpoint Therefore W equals 0.30 mag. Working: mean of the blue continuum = 0.718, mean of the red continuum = 0.981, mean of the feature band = 0.66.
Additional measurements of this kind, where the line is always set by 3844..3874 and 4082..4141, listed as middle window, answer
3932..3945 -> 0.27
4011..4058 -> -0.19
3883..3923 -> 0.02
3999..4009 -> -0.15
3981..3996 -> -0.08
